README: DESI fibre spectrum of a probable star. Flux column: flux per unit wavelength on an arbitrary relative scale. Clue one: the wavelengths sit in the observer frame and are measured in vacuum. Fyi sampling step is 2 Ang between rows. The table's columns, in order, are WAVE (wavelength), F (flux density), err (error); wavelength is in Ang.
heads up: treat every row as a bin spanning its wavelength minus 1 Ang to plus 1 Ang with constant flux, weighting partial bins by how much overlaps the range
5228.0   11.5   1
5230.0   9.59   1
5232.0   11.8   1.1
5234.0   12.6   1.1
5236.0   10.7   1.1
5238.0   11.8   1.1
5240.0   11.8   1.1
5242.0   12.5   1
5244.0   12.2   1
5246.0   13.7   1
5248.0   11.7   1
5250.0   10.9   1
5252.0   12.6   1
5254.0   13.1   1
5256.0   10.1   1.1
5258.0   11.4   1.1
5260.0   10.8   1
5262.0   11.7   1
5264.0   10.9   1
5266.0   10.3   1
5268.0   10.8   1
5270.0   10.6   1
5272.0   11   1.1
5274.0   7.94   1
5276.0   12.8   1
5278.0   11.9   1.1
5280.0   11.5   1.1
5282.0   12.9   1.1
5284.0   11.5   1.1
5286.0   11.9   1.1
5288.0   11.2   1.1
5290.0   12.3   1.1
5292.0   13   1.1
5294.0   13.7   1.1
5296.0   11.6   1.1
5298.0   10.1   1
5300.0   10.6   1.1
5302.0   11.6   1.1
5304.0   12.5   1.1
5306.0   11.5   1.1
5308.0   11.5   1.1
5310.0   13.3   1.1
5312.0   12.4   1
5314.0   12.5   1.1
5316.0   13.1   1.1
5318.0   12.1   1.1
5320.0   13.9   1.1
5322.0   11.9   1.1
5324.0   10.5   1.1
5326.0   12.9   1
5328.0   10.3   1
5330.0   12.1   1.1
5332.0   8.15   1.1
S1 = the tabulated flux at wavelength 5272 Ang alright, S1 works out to 11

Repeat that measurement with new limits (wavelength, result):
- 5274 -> 7.94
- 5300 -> 10.6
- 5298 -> 10.1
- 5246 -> 13.7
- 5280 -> 11.5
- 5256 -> 10.1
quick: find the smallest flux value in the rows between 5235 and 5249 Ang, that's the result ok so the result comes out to 10.7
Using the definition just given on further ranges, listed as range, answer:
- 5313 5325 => 10.5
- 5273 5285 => 7.94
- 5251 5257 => 10.1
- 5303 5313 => 11.5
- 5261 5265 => 10.9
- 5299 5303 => 10.6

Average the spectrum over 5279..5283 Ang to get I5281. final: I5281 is 12.2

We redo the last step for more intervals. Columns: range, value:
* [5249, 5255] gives 12.2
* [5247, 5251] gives 11.3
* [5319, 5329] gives 11.9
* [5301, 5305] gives 12.1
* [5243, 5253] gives 12.2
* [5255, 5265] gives 11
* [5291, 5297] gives 12.8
